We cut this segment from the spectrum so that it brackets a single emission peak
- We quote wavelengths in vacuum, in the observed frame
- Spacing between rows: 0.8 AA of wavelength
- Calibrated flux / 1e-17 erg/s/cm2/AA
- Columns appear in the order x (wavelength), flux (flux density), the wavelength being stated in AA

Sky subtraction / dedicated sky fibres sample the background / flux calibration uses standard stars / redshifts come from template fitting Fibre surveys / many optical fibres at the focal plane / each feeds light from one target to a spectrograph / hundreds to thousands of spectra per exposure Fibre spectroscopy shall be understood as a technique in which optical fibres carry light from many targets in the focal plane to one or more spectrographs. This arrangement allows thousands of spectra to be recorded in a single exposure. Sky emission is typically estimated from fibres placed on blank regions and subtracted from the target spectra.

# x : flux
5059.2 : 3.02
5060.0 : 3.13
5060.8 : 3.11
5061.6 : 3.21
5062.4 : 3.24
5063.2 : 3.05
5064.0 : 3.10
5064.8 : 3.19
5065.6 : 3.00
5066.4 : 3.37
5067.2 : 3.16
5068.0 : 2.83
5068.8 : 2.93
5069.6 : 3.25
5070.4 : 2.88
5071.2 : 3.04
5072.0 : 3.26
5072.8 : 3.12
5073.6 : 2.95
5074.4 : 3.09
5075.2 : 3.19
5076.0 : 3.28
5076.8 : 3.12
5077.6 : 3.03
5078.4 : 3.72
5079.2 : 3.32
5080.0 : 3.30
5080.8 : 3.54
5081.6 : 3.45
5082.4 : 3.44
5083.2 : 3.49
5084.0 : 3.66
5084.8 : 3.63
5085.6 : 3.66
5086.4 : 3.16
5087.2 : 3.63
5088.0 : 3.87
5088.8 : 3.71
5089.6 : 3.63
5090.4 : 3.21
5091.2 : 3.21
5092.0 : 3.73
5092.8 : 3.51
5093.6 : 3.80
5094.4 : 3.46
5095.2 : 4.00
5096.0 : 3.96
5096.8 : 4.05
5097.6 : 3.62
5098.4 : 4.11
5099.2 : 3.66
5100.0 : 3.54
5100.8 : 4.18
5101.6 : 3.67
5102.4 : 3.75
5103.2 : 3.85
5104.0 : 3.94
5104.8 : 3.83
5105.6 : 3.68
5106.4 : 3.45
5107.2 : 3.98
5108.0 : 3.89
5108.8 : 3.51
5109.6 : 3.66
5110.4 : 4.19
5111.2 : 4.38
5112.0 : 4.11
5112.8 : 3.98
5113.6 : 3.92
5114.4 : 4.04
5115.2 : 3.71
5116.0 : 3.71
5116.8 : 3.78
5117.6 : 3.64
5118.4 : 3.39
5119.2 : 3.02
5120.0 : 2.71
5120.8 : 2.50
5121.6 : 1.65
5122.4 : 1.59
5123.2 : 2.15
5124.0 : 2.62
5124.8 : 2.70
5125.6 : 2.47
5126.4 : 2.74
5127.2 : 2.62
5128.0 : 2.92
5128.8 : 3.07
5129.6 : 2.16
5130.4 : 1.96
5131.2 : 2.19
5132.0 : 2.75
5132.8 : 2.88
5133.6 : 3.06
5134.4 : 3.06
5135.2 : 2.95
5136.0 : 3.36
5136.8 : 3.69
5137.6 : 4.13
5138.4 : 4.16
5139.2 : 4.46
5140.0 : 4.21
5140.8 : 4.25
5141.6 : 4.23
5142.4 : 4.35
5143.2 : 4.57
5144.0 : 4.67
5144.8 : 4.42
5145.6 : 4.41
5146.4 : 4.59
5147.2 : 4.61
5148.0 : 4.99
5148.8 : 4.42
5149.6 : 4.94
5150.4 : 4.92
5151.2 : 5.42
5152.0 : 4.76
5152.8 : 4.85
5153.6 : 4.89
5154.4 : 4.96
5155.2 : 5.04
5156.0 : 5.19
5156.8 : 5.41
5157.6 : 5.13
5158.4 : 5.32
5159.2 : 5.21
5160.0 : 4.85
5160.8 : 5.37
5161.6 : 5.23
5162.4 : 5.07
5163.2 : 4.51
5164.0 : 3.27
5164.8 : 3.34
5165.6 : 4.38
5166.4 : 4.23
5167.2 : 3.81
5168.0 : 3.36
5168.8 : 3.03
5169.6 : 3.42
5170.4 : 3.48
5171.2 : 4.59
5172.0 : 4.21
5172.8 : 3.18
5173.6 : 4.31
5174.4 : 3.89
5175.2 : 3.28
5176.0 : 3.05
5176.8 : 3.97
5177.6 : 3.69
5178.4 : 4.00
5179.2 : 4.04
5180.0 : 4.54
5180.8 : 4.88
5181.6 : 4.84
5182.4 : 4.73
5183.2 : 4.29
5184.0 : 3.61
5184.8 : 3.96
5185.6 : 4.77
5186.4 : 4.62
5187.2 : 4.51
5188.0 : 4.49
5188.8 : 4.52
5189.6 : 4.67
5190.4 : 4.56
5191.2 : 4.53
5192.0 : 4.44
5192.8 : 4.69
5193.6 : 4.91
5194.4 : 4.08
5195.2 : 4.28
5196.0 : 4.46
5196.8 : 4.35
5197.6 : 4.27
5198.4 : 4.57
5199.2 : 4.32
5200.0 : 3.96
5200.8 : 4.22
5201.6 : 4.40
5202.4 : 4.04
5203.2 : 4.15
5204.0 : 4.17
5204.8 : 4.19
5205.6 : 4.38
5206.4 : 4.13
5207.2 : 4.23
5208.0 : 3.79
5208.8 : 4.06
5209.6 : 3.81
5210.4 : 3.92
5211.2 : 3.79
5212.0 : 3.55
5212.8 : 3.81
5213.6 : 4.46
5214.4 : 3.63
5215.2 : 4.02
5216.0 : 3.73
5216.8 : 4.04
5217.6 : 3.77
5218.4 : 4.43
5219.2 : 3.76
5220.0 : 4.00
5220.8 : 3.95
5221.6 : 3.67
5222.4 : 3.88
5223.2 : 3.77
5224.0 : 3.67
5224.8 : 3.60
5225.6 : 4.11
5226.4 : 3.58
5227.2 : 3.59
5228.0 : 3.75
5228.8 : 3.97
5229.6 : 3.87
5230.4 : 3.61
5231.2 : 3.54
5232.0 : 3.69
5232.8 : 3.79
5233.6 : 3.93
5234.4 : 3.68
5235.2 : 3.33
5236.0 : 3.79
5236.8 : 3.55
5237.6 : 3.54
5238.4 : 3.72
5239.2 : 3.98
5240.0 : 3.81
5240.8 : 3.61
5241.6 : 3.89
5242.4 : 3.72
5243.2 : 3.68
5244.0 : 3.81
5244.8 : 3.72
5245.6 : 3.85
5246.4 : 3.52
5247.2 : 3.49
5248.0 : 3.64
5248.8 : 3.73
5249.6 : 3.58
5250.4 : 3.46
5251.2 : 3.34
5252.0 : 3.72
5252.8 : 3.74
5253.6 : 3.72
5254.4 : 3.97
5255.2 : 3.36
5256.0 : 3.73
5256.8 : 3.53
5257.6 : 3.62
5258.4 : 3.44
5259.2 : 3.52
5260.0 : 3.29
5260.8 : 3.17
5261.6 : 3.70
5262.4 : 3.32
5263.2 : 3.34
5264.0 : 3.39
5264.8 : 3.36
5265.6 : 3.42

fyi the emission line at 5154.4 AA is C IV 1549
